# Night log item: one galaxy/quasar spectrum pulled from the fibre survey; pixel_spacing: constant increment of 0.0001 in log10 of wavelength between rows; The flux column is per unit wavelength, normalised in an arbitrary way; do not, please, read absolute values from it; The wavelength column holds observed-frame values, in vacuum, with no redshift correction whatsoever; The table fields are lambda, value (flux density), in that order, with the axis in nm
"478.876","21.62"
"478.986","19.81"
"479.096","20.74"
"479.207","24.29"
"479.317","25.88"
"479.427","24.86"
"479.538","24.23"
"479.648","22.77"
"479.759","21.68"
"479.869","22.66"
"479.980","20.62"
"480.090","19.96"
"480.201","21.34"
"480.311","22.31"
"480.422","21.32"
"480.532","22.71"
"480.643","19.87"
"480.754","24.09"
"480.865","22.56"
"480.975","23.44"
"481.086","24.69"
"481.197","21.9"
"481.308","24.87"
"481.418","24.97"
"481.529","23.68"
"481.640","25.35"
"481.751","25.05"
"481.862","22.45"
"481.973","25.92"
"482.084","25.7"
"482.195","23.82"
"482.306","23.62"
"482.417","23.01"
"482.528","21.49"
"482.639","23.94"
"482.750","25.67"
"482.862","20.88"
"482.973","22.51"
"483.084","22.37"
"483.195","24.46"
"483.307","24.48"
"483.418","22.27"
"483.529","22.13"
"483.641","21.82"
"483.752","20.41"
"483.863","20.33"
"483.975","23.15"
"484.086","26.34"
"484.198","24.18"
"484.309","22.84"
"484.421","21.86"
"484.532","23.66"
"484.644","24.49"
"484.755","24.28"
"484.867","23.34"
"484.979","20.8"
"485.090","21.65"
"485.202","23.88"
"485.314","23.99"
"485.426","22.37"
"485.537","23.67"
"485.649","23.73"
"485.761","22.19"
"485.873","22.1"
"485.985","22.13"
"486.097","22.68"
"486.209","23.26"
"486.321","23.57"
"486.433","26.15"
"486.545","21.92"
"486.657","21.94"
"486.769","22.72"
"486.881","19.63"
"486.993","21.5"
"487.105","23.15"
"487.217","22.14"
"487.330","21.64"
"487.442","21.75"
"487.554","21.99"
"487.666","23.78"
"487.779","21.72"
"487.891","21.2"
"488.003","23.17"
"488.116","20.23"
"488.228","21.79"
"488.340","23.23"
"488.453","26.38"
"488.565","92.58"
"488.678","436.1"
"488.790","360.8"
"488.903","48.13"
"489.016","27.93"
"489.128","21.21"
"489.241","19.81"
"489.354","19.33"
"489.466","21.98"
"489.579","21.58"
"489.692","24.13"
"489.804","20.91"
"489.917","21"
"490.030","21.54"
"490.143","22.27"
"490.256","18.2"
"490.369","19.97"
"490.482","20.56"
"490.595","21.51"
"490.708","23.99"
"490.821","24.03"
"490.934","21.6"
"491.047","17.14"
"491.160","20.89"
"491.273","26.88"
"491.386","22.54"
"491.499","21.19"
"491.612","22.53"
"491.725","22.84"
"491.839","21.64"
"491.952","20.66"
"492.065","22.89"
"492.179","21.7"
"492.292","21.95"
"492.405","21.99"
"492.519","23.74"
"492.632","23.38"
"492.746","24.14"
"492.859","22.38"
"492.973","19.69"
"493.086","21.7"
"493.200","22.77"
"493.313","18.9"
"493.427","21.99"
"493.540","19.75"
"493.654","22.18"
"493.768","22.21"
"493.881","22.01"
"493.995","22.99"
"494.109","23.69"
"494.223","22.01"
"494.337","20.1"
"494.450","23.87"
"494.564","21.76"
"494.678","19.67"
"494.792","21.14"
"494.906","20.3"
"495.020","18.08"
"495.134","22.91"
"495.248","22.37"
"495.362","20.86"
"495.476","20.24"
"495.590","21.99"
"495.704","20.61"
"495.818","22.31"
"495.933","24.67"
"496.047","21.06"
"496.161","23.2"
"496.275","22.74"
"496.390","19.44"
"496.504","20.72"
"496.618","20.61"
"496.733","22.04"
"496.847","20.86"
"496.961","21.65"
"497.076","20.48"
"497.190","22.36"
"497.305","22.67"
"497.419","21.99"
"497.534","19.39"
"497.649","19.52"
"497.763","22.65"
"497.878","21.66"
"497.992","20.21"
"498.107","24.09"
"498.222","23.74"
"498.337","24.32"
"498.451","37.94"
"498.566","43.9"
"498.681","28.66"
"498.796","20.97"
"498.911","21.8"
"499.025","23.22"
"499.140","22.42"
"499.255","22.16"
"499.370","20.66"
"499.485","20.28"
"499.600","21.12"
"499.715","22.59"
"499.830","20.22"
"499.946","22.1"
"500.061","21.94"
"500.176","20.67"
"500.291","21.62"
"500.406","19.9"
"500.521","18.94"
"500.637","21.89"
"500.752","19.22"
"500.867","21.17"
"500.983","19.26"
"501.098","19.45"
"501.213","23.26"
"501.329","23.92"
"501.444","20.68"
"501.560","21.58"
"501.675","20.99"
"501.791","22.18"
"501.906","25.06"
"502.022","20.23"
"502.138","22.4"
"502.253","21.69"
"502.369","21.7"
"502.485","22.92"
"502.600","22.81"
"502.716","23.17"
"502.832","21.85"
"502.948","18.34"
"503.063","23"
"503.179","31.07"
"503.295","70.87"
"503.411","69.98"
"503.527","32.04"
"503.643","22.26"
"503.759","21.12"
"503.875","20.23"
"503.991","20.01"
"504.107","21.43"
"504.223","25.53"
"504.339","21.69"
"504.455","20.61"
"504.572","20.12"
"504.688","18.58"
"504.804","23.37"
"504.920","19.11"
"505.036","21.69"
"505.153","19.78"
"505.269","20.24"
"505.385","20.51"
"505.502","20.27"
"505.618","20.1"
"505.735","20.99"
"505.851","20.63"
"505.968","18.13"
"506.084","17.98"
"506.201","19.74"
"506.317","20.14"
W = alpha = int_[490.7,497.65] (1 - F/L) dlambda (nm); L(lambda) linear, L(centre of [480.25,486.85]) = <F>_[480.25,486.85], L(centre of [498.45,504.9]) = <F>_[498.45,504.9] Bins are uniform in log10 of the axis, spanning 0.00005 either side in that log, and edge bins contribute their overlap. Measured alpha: 0.603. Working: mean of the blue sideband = 23.2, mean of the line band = 21.7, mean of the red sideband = 24.3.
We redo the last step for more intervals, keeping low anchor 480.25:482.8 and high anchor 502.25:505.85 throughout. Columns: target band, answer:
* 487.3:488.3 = 0.09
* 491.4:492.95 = 0.12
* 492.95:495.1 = 0.27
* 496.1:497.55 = 0.18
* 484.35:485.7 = 0.04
